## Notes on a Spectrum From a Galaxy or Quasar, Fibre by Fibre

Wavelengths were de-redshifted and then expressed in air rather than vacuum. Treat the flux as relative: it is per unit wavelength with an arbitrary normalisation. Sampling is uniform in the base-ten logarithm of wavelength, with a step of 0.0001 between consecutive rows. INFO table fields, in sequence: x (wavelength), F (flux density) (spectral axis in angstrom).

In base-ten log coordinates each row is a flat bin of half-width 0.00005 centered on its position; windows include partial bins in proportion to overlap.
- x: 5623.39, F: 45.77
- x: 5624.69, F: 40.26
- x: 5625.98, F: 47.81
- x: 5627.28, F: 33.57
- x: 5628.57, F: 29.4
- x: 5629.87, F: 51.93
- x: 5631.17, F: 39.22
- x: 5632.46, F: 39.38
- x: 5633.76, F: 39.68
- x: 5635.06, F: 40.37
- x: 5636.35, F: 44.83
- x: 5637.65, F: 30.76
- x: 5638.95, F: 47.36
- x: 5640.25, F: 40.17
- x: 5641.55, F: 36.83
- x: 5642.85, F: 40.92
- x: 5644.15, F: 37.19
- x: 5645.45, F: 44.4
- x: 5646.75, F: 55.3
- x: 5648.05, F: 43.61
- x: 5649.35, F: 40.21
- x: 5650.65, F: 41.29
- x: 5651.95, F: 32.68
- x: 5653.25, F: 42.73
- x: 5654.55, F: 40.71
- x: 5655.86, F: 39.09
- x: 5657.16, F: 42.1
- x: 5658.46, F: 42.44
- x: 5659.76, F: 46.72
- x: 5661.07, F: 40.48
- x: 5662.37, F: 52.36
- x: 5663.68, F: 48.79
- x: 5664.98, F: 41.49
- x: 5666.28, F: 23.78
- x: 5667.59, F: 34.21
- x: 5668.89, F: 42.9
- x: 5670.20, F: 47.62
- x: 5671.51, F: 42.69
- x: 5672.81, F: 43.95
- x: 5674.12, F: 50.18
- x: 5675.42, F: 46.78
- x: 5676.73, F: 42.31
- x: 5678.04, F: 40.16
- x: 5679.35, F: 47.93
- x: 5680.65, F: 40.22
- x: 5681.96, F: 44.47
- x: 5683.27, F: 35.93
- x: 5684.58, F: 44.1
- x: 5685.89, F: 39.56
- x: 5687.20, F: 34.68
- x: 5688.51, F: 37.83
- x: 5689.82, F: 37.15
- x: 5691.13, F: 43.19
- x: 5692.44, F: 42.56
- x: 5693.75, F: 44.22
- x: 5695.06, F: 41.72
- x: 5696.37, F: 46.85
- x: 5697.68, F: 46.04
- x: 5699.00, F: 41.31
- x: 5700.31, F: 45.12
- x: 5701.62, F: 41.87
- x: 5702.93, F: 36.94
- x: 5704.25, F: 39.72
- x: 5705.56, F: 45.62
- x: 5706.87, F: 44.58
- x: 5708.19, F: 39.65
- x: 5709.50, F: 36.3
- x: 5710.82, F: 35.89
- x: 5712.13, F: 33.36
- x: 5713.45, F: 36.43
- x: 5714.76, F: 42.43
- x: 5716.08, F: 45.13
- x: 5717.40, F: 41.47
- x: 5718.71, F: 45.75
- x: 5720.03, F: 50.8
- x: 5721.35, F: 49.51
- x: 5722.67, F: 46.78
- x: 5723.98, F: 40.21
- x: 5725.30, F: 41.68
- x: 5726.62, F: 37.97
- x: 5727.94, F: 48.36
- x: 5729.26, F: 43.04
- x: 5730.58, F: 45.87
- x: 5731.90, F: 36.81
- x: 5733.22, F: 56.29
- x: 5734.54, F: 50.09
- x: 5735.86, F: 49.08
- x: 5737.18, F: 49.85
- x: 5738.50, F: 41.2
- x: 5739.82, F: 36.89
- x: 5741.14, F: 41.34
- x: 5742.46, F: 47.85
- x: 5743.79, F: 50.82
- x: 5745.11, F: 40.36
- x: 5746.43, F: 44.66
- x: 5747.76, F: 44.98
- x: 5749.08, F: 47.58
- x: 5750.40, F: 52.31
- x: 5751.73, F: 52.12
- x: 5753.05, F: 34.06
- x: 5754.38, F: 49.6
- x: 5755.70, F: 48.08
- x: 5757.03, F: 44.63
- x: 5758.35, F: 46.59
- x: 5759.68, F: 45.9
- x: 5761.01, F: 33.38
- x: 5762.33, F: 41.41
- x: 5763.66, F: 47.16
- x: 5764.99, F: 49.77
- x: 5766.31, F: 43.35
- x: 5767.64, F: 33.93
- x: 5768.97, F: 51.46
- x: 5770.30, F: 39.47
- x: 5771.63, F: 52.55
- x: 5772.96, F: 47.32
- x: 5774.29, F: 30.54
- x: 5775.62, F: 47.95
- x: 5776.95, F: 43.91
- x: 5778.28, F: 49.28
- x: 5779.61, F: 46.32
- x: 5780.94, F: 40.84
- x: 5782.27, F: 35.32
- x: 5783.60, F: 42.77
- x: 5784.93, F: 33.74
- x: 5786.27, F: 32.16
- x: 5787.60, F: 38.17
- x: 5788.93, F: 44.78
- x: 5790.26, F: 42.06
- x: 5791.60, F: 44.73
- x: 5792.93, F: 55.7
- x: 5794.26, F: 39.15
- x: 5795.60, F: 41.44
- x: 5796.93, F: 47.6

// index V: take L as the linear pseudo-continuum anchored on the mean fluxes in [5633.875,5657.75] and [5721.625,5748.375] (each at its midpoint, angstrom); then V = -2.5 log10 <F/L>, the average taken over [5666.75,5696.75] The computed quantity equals 0.01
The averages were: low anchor 41.1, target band 42.1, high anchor 44.8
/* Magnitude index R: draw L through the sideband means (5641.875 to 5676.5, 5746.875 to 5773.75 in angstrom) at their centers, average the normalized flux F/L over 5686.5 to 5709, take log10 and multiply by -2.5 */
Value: 0.05 mag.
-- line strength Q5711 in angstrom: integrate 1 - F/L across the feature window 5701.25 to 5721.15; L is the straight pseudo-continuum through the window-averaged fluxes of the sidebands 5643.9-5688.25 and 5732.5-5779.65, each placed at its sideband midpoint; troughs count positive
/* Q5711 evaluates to 1.1 angstrom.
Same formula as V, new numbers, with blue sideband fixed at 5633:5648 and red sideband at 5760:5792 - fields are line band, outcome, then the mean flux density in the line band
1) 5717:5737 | -0.092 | 45.7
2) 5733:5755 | -0.102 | 46.2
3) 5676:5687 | 0.007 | 41.5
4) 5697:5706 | -0.010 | 42.3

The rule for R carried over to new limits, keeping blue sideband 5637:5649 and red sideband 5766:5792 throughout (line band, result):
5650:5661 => 0.02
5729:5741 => -0.09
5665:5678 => 0.01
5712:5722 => -0.04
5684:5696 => 0.03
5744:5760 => -0.10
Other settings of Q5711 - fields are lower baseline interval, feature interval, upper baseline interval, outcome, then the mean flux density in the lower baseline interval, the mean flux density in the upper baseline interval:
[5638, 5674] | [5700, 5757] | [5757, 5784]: -1.30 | 41.9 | 43.5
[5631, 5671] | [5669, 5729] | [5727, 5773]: 1.17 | 41.3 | 45.3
